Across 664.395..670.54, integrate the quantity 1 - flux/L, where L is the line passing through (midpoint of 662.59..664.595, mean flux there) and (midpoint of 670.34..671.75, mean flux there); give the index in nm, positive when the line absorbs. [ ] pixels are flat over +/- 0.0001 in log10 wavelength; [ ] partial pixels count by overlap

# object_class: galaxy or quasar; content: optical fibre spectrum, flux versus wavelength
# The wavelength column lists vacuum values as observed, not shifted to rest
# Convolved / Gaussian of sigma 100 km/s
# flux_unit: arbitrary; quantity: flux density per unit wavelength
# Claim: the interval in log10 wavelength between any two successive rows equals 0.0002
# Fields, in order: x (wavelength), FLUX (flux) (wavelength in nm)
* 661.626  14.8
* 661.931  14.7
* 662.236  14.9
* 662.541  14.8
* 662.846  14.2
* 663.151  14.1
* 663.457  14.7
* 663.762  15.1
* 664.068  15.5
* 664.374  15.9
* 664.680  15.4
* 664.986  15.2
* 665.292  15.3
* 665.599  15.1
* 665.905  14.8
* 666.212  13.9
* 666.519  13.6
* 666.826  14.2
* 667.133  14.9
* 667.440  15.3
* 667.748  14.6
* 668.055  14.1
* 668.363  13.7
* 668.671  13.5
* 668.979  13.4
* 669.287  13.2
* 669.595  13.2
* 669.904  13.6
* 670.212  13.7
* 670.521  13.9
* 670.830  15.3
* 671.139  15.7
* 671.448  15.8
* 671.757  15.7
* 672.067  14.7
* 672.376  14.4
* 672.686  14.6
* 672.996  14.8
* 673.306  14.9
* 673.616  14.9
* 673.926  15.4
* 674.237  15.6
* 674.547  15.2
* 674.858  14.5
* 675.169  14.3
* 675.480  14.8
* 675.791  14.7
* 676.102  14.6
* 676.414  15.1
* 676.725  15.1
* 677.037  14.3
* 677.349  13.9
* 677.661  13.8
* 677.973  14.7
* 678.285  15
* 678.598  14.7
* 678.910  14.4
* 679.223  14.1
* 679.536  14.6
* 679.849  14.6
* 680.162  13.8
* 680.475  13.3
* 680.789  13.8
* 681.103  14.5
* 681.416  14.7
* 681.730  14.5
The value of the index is 0.32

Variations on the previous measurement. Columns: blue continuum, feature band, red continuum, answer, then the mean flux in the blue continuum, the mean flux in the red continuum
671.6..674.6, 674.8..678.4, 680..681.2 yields -0.03 nm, 15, 13.8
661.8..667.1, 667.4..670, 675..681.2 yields 0.16 nm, 14.8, 14.4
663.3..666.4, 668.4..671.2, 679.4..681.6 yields 0.17 nm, 15.1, 14.2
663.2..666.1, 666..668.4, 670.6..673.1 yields 0.13 nm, 15.2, 15.1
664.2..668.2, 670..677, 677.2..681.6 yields -0.18 nm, 14.8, 14.3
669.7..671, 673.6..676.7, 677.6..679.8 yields -0.13 nm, 14.1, 14.5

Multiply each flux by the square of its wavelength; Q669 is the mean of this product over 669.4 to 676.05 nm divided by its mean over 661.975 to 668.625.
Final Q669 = 1.02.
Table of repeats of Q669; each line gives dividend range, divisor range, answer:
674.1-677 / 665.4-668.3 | 1.05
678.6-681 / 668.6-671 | 1.06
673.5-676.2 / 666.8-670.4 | 1.09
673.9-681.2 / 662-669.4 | 1.03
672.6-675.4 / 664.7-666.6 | 1.04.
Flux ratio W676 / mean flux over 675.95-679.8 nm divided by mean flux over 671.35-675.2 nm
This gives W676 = 1.0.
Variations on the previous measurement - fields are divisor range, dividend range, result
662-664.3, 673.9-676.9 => 1.01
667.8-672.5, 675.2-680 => 1.02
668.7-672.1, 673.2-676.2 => 1.04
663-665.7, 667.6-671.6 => 0.93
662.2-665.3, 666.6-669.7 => 0.93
